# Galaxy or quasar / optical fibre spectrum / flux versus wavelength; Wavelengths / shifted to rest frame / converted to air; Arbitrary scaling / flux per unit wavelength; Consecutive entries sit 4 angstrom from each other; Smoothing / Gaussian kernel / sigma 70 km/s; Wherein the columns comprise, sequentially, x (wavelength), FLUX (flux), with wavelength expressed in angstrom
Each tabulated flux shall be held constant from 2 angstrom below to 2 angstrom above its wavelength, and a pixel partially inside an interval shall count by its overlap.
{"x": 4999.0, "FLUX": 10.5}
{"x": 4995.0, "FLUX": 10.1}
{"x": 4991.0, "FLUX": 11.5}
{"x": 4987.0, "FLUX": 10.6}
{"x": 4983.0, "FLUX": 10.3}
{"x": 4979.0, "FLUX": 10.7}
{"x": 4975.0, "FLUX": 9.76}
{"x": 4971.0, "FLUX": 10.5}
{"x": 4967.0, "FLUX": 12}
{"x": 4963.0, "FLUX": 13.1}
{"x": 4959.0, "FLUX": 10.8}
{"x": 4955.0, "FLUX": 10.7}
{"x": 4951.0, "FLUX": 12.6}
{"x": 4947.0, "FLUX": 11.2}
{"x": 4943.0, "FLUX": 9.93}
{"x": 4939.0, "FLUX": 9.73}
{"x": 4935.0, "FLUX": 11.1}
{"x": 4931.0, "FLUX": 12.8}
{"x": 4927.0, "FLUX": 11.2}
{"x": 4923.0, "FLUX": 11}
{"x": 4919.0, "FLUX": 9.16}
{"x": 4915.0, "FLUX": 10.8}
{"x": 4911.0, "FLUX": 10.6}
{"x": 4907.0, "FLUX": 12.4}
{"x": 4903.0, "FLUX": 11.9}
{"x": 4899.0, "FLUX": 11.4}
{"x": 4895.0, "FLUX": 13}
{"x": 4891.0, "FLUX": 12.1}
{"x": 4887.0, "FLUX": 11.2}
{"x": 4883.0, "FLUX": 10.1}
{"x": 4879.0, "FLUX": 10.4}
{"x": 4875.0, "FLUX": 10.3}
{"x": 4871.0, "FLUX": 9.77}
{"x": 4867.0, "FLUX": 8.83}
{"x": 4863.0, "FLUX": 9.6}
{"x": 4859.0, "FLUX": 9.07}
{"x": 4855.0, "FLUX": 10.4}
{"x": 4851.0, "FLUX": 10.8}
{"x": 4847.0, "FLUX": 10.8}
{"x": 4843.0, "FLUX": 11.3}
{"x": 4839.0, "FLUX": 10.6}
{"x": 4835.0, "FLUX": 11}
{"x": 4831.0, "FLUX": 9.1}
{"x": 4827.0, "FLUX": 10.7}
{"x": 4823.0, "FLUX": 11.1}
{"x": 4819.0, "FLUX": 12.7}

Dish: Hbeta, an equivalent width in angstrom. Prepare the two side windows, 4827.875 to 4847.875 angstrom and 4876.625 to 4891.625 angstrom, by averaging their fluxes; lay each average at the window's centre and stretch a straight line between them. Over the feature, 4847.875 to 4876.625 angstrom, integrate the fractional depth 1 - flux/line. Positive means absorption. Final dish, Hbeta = 2.26 angstrom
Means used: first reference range 10.6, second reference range 10.8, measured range 9.86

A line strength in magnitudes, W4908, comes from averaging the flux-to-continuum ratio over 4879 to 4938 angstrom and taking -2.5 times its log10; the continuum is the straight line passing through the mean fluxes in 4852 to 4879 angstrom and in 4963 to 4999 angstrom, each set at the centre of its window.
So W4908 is -0.12 mag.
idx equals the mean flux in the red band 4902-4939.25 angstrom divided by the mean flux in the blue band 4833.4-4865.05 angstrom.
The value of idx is 1.06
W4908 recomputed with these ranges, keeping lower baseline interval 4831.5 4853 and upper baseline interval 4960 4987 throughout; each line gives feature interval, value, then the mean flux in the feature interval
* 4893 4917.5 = -0.07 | 11.6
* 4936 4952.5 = 0.01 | 10.8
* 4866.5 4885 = 0.09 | 9.97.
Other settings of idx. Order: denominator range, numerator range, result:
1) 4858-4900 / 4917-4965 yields 1.05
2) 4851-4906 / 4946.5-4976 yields 1.07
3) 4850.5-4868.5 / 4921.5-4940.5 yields 1.16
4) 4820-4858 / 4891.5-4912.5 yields 1.12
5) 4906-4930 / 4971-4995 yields 0.97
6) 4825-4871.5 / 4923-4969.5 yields 1.12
